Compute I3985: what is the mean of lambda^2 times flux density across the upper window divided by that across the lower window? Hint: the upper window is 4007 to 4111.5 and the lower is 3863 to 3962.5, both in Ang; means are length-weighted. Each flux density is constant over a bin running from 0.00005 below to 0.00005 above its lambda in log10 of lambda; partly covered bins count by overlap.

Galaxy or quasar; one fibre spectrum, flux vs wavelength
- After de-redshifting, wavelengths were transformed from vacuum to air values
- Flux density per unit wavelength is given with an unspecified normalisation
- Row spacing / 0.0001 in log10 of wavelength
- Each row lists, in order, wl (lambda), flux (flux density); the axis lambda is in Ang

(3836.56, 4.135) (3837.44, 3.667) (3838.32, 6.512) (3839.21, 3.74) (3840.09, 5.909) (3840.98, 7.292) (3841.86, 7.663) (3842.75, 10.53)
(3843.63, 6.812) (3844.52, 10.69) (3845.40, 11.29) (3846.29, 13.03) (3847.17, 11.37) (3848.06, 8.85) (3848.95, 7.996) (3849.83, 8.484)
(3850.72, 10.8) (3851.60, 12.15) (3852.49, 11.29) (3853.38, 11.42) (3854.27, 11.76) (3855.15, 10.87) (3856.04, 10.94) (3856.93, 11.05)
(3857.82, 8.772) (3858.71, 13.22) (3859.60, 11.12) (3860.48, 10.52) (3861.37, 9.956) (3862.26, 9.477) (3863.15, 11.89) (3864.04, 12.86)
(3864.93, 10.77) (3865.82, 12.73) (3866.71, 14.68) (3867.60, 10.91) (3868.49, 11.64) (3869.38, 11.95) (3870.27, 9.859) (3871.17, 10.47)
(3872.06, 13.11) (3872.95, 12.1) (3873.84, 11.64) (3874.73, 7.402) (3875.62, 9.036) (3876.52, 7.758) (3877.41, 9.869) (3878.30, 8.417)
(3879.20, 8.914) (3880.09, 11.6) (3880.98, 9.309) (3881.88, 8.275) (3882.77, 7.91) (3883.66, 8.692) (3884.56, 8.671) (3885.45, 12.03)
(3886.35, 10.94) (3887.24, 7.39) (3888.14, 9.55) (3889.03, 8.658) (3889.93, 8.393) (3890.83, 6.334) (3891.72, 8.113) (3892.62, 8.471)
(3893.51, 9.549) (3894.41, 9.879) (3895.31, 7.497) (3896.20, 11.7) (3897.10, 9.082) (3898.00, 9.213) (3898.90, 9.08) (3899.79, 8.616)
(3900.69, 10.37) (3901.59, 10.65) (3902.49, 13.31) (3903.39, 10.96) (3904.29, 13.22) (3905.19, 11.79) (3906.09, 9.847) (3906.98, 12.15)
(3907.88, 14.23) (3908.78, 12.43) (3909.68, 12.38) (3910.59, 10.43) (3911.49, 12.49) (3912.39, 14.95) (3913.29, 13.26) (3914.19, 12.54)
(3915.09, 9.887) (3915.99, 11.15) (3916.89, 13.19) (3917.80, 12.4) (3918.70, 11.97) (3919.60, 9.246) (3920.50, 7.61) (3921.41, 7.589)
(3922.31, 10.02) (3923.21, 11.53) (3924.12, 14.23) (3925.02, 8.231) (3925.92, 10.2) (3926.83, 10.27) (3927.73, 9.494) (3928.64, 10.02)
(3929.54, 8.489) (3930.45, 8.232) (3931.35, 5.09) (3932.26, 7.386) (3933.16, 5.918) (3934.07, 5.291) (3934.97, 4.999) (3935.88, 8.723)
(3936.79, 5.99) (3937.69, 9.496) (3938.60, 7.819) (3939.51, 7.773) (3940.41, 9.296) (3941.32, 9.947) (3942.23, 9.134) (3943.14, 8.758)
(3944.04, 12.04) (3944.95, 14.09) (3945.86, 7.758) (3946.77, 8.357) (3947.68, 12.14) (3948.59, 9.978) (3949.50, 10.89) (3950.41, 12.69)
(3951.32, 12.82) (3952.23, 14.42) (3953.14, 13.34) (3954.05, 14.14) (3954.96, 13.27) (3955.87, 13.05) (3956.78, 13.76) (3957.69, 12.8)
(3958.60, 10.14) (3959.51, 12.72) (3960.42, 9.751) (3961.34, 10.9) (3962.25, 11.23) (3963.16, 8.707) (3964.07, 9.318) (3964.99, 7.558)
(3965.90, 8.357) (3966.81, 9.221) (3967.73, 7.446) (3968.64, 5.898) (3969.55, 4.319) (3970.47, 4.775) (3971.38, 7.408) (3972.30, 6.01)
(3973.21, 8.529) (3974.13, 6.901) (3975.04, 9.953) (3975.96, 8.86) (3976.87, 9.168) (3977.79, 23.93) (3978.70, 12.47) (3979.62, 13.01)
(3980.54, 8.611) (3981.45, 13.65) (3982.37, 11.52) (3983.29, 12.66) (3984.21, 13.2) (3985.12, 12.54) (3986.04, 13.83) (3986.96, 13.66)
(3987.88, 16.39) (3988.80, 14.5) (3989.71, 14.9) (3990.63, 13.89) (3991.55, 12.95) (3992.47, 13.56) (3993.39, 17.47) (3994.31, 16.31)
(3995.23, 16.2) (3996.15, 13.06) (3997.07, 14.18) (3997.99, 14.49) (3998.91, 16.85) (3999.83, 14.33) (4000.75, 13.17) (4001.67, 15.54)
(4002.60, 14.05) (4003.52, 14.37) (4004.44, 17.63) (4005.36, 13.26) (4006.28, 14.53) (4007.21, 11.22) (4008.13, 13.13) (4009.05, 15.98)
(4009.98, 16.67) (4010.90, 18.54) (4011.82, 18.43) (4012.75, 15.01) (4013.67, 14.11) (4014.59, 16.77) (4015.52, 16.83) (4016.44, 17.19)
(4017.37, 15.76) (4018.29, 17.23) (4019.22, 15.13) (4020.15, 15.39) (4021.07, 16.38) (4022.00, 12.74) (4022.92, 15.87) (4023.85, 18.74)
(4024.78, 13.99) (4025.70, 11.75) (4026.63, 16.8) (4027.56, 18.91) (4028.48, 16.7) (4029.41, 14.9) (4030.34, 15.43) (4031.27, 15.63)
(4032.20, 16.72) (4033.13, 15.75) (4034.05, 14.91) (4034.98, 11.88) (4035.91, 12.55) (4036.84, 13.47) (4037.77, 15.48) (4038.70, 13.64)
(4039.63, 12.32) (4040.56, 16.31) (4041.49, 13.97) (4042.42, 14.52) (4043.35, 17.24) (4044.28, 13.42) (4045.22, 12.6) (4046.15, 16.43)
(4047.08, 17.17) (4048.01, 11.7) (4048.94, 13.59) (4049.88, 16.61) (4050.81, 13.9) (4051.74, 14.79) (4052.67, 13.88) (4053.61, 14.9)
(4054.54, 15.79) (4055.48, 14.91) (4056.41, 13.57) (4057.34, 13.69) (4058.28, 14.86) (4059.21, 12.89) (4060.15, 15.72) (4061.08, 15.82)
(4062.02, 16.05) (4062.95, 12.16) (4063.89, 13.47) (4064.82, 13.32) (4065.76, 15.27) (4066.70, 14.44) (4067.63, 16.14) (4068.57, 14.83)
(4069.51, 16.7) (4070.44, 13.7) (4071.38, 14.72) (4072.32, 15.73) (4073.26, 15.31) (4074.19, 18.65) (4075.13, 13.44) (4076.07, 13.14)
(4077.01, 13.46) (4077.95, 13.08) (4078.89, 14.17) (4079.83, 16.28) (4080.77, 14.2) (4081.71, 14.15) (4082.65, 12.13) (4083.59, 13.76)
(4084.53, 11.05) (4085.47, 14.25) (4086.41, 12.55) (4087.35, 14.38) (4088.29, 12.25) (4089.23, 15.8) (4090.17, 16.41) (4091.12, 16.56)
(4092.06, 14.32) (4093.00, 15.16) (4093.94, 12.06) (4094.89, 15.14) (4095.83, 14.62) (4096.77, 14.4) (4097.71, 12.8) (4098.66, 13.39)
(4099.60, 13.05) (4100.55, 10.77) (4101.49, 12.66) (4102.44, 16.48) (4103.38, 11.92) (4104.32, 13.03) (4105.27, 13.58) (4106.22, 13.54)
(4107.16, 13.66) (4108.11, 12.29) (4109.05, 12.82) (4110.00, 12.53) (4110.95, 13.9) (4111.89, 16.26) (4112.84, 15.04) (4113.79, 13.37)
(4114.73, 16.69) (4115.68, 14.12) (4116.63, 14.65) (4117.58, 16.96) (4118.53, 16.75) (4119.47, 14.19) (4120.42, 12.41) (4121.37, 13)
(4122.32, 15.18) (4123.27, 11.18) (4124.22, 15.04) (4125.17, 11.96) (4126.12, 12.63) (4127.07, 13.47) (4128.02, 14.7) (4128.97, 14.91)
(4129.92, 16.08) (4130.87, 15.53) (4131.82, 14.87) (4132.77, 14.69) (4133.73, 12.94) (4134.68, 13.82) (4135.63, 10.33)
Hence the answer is 1.5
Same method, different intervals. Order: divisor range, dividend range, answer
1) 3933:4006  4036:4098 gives 1.32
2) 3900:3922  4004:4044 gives 1.41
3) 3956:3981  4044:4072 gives 1.56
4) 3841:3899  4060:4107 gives 1.57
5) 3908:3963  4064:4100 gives 1.47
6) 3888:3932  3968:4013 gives 1.32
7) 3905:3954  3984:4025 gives 1.53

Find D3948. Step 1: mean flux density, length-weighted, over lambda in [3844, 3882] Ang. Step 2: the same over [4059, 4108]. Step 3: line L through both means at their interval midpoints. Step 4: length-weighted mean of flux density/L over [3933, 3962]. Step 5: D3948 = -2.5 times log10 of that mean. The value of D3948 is 0.16 mag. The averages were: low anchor 10.7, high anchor 14.2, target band 10.4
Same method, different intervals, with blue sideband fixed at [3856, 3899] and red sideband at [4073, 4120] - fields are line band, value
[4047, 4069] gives -0.09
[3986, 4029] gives -0.22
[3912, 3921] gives -0.08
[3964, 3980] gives 0.29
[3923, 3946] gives 0.25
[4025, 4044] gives -0.15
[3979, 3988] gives -0.07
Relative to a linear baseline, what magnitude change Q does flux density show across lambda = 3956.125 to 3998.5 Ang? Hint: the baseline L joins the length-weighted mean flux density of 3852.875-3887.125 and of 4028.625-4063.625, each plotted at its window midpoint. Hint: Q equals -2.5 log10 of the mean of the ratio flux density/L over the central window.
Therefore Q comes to 0.13 mag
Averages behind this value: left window 10.6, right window 14.6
